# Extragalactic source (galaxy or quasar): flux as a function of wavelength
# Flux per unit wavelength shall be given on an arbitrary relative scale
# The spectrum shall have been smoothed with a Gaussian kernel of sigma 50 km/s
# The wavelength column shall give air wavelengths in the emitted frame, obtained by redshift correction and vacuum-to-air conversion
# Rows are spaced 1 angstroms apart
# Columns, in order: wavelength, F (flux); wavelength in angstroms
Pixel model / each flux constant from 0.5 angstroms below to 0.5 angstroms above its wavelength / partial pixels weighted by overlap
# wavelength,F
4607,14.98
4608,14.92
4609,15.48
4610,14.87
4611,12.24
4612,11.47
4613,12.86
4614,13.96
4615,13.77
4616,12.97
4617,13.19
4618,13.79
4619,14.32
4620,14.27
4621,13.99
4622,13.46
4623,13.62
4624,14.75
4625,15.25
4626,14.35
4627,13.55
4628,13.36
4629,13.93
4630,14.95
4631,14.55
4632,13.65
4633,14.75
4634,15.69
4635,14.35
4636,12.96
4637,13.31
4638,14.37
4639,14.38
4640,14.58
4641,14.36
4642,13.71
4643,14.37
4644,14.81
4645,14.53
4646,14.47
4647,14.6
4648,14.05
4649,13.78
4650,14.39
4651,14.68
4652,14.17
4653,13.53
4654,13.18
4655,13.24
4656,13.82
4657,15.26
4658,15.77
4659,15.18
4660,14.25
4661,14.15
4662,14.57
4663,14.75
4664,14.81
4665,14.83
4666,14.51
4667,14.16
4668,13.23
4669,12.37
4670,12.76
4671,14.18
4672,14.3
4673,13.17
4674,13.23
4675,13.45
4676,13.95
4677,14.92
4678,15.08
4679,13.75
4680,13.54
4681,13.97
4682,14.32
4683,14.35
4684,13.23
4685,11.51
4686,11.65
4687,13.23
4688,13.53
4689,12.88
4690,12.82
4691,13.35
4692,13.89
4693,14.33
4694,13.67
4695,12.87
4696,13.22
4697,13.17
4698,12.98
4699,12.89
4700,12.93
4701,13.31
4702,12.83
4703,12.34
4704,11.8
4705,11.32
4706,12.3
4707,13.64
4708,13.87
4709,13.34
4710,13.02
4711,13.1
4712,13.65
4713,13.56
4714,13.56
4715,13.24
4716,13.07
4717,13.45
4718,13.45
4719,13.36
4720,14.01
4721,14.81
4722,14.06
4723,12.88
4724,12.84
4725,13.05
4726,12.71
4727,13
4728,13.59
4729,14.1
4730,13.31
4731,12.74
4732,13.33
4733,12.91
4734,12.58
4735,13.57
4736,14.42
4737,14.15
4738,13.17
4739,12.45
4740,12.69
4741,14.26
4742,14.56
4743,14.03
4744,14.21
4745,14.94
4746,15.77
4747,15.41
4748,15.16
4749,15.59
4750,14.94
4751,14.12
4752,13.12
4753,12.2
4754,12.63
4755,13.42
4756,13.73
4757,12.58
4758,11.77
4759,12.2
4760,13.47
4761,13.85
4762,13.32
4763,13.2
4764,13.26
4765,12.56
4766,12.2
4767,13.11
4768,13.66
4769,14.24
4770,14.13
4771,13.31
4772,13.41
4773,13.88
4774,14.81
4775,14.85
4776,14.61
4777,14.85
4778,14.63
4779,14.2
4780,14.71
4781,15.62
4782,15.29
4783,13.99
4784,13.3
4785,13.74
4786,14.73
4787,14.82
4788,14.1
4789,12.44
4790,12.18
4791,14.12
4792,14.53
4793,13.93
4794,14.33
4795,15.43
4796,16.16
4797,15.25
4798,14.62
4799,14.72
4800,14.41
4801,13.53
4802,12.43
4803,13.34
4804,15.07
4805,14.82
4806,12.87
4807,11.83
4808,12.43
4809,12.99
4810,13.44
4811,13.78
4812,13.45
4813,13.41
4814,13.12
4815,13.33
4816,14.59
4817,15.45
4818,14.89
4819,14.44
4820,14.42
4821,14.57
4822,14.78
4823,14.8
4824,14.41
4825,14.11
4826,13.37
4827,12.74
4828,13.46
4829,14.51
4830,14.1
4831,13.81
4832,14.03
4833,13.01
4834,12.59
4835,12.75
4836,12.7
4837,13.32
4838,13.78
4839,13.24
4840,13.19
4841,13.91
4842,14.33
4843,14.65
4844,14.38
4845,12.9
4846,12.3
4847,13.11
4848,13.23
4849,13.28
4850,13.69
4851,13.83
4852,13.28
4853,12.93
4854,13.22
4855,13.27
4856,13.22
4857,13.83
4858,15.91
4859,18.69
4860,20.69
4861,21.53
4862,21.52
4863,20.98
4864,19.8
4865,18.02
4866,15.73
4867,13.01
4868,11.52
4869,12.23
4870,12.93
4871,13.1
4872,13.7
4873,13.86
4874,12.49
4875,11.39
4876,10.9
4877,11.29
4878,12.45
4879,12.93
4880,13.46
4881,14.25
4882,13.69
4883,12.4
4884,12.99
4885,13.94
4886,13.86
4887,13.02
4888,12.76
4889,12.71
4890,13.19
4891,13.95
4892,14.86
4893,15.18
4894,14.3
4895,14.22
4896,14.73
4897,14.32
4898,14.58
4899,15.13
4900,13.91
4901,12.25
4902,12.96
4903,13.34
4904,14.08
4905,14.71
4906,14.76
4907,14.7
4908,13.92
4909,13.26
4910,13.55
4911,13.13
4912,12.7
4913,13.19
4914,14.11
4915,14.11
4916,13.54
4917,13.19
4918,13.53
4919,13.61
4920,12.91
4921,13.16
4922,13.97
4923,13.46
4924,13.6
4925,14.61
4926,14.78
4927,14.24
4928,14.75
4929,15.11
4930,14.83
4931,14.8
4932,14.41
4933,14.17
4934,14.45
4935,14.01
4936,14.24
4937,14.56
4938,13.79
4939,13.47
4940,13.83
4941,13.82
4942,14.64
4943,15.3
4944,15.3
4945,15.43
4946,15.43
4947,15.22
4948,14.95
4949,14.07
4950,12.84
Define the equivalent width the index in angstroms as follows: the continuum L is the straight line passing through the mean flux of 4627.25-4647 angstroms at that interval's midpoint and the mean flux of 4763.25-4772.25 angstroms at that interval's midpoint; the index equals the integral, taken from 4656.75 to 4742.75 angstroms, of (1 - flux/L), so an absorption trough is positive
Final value 1.9 angstroms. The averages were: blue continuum 14.3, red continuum 13.3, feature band 13.5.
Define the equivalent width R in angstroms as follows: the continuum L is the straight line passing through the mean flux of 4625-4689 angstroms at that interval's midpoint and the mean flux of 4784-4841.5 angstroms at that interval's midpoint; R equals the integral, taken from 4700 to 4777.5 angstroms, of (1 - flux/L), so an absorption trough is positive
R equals 2.46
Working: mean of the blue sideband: 14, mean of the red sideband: 13.9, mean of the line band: 13.5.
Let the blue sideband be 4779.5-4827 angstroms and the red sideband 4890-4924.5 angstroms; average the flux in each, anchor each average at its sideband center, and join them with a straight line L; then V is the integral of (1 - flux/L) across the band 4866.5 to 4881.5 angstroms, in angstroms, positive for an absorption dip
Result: 1.4 angstroms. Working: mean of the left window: 14.1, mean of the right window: 13.8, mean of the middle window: 12.6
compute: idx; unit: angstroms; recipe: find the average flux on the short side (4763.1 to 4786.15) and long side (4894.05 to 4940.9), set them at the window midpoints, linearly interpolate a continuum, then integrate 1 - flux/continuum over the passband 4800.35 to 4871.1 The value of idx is -1.3 angstroms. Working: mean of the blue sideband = 14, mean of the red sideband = 14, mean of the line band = 14.3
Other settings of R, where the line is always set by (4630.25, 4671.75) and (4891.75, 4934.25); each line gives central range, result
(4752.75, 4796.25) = 1.0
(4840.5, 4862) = -1.0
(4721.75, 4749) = 0.8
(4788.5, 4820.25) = 0.4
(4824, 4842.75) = 0.7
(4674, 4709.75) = 2.3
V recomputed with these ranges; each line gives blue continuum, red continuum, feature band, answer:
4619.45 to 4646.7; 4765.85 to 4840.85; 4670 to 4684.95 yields 0.3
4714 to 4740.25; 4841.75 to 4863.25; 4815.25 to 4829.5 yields 0.4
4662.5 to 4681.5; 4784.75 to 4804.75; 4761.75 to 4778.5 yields 0.5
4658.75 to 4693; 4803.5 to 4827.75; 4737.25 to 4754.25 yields -0.3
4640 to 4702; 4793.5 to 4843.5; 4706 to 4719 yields 0.5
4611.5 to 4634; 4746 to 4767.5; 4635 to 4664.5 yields -1.0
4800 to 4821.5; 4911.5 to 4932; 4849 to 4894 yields -1.7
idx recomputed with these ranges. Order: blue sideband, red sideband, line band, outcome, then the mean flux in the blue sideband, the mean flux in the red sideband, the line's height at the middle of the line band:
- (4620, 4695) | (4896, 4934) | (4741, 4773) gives 0.66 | 14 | 13.9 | 14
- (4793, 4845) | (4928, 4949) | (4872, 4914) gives 2.39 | 13.9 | 14.6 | 14.3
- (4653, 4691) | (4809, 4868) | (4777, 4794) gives 0.13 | 13.8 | 14.5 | 14.3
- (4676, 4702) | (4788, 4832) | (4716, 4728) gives 0.13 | 13.4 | 14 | 13.6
